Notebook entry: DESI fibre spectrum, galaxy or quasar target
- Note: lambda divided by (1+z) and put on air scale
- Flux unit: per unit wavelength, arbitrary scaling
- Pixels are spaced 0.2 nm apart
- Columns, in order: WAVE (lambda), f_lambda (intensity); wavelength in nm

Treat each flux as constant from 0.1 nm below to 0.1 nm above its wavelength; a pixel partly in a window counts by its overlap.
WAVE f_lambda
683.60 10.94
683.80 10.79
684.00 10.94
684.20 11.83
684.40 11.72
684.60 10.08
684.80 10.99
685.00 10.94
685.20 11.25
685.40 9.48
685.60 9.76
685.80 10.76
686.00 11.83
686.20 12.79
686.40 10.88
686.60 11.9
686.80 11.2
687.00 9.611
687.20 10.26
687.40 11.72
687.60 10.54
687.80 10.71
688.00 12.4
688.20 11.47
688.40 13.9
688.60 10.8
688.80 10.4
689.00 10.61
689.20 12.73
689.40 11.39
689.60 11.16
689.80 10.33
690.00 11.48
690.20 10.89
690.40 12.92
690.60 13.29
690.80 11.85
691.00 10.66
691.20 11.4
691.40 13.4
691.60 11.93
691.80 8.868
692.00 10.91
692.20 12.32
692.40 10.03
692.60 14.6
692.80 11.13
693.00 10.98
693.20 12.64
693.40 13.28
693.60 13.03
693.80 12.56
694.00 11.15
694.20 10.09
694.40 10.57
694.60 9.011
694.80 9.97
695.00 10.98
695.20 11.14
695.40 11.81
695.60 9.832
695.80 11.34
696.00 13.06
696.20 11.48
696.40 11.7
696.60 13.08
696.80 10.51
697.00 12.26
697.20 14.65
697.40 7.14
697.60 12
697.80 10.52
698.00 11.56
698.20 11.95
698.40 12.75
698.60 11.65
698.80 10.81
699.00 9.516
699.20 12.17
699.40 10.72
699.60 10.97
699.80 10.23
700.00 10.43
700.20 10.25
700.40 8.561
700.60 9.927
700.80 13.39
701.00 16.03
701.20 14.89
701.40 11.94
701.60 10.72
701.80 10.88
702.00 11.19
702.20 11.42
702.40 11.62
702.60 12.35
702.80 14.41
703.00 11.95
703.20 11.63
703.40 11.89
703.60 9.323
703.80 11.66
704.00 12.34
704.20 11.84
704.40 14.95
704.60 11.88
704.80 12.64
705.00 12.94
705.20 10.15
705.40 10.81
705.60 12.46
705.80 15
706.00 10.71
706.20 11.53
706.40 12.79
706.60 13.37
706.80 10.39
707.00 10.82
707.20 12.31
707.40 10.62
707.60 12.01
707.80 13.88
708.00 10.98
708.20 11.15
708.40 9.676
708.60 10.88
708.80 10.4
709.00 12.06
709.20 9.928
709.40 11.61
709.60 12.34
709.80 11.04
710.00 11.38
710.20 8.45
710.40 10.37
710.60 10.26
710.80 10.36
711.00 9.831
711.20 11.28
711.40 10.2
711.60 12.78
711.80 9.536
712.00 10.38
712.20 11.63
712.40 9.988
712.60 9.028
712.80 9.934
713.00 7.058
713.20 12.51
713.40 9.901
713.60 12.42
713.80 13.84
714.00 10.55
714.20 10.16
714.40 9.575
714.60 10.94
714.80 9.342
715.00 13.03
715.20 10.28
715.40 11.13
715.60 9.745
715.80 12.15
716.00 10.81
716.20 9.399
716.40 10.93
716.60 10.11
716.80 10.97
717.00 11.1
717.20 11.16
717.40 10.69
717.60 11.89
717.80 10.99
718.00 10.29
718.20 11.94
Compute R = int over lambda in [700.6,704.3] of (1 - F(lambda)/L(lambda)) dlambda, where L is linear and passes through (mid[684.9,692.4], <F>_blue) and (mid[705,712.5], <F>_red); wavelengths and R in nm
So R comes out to -0.30 nm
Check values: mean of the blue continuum 11.3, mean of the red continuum 11.2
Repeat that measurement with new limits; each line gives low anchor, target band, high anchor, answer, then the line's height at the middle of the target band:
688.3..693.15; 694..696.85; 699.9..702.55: 0.14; 11.6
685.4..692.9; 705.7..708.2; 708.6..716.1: -0.26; 10.9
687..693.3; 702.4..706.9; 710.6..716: -0.47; 11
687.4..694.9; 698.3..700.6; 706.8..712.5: 0.11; 11.2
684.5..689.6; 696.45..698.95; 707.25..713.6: -0.13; 11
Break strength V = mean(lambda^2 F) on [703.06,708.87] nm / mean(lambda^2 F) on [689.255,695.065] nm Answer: 1.1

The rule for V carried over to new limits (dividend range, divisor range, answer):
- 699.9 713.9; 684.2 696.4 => 1.05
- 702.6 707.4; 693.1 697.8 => 1.08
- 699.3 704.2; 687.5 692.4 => 1.05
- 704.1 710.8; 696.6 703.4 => 1.02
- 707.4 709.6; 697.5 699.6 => 1.02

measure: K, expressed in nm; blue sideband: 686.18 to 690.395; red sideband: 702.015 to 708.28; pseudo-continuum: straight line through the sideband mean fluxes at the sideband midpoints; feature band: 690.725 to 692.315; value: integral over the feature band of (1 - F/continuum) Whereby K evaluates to 0.00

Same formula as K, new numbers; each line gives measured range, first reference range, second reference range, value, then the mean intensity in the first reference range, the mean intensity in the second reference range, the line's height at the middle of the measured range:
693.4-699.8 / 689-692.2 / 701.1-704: 0.218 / 11.5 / 11.9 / 11.7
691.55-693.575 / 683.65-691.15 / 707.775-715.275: -0.105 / 11.2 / 10.7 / 11.1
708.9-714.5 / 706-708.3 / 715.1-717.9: 0.317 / 11.8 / 10.8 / 11.3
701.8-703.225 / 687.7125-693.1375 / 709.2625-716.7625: -0.120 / 11.6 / 10.7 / 11.1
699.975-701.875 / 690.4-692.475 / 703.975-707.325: 0.031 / 11.6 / 12.2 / 12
